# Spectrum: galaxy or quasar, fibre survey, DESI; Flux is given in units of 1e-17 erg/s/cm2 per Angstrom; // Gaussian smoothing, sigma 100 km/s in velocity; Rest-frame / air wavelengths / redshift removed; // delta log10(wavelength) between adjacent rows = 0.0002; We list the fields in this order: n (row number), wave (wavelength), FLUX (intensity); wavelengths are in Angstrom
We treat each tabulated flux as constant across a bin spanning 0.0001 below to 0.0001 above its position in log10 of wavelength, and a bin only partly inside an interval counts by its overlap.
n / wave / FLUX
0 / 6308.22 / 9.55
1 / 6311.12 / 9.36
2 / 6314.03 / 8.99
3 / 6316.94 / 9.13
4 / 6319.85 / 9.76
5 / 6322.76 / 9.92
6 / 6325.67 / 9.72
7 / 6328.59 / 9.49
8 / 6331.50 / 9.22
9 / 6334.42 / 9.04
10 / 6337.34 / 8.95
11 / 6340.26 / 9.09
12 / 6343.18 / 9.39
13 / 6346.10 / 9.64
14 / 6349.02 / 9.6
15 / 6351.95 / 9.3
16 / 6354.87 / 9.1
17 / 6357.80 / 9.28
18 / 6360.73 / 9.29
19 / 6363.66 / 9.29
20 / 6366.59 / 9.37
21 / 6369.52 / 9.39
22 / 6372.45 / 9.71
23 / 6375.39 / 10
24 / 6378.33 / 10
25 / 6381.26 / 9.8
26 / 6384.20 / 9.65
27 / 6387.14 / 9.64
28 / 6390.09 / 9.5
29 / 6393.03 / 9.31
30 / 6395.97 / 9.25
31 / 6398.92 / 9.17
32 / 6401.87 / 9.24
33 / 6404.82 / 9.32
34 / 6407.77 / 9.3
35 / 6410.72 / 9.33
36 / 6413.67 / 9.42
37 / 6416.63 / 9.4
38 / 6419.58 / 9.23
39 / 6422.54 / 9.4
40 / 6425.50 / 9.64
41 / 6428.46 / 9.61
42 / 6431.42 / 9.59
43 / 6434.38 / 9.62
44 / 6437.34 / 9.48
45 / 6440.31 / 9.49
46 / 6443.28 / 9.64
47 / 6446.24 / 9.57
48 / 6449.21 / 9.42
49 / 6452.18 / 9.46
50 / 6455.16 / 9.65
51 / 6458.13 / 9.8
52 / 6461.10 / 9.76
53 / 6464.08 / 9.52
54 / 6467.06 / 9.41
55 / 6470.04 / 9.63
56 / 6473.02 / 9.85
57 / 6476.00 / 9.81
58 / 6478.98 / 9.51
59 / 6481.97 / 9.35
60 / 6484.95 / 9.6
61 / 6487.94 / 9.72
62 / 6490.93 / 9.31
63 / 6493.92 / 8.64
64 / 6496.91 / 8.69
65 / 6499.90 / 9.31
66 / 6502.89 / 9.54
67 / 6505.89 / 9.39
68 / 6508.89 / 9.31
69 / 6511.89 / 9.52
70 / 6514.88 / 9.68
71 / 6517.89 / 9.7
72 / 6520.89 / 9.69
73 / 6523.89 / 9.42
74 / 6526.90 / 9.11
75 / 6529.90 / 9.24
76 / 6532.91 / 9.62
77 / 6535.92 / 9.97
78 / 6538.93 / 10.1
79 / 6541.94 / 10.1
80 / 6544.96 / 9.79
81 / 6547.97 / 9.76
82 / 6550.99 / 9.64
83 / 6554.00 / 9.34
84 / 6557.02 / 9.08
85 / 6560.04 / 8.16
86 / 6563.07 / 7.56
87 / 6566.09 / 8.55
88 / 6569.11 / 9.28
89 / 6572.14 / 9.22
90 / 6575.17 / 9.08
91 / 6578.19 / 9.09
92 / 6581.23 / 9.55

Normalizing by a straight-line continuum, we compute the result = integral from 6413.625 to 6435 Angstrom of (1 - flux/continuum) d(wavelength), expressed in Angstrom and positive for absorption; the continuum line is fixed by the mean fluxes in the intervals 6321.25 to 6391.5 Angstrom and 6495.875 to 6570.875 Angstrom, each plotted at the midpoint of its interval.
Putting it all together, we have -0.1 Angstrom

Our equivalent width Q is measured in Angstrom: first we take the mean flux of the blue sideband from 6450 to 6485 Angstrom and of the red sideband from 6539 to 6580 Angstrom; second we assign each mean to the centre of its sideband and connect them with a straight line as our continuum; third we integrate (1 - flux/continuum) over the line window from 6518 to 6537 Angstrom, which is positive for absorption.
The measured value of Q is -0.4 Angstrom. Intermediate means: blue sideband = 9.61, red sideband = 9.16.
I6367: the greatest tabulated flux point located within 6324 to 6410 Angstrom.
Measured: 10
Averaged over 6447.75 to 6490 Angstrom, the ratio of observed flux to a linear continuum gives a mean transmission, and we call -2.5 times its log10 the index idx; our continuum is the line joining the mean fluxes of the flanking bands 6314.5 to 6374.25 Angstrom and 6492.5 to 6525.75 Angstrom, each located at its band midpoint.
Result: -0.03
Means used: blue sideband 9.38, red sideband 9.35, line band 9.6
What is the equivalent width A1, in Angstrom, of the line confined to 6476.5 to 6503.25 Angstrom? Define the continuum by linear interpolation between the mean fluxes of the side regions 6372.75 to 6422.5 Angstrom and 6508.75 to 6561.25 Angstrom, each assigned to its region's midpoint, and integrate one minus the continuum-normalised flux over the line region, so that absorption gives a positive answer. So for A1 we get 0.6 Angstrom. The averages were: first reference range 9.47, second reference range 9.53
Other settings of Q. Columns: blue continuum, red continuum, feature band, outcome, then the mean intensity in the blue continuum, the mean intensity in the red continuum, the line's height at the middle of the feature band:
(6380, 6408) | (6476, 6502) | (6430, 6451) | -0.40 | 9.42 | 9.31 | 9.36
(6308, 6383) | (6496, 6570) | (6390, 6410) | 0.27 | 9.44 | 9.35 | 9.41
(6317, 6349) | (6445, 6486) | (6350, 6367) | 0.32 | 9.42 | 9.6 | 9.45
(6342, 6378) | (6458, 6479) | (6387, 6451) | 0.95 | 9.46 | 9.66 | 9.57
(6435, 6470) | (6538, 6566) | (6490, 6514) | 0.44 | 9.57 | 9.23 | 9.4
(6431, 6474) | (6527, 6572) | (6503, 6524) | -0.31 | 9.59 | 9.29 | 9.4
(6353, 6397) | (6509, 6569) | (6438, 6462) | -0.37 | 9.51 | 9.37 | 9.44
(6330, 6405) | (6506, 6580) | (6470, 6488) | -0.52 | 9.41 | 9.33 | 9.36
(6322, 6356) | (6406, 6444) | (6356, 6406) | -0.36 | 9.36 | 9.47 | 9.41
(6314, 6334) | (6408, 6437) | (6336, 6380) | 0.18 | 9.47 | 9.47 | 9.47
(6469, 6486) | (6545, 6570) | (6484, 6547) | -1.30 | 9.63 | 8.97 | 9.31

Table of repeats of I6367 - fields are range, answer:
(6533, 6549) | 10.1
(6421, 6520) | 9.85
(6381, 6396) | 9.8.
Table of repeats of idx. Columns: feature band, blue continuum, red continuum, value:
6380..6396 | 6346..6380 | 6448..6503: -0.01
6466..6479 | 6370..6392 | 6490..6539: -0.02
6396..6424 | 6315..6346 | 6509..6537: 0.02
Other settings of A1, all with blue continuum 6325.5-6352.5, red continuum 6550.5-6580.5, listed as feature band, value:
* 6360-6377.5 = -0.5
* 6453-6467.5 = -0.9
